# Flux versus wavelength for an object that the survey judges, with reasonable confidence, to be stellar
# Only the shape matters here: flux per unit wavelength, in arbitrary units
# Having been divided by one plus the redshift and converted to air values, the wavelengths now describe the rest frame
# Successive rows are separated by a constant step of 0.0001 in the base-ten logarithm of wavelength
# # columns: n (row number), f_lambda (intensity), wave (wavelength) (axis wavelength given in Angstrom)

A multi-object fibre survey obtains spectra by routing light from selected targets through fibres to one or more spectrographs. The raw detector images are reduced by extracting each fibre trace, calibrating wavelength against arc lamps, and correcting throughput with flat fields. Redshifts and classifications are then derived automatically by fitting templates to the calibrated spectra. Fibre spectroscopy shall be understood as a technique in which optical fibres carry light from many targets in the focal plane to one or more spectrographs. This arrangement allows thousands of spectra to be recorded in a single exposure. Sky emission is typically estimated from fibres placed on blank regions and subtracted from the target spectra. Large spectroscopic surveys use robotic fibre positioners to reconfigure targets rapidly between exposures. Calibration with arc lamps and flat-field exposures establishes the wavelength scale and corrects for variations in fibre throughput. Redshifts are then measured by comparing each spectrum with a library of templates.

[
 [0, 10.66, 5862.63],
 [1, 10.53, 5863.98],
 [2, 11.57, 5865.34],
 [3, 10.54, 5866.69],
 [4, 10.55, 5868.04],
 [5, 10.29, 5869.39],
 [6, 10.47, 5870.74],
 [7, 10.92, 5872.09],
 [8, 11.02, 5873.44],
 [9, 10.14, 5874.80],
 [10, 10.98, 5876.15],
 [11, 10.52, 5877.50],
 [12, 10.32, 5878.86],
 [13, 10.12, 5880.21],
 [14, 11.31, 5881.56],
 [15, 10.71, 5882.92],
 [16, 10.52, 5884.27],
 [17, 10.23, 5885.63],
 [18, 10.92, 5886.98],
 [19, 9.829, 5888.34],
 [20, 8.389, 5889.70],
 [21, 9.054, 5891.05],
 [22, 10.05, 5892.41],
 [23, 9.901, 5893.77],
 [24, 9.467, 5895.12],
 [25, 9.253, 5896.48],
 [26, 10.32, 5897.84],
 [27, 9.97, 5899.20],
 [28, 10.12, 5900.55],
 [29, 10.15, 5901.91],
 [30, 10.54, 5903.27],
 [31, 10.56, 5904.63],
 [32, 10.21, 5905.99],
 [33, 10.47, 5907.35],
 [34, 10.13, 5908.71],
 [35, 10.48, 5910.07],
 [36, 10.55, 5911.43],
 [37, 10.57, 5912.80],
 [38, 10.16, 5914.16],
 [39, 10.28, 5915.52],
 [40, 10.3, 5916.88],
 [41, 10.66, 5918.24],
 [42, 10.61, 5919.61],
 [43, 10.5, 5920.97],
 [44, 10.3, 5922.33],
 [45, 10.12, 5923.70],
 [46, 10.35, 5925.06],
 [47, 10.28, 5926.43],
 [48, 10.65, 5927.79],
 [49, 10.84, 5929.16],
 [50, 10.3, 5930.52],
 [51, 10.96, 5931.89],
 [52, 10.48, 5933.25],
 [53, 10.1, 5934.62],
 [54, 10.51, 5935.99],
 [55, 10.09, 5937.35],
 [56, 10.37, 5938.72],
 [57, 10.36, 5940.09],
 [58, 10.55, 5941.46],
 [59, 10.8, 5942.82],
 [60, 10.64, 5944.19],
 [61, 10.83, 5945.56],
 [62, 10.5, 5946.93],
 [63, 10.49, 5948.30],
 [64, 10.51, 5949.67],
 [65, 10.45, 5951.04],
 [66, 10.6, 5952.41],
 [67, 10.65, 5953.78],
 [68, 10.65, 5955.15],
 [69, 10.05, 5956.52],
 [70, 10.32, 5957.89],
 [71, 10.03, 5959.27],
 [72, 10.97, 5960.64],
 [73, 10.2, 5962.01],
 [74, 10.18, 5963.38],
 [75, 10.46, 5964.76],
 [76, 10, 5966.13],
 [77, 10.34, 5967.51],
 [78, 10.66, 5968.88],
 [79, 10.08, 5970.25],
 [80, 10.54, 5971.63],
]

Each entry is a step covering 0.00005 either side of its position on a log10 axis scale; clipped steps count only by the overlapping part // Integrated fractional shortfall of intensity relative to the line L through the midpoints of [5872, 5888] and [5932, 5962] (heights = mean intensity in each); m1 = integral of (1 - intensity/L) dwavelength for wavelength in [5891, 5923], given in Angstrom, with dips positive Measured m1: 1.0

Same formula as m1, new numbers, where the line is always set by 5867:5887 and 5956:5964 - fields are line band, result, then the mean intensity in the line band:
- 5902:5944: -0.02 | 10.4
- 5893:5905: 0.57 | 10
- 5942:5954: -0.31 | 10.6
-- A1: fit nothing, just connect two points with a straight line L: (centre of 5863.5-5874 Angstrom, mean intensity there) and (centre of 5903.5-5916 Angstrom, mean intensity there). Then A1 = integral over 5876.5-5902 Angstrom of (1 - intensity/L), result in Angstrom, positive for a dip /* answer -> 1.19 Angstrom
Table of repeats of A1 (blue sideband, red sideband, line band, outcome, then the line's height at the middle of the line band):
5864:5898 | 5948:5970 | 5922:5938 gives -0.1 Angstrom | 10.4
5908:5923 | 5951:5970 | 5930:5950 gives -0.2 Angstrom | 10.4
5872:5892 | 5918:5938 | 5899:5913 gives 0.0 Angstrom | 10.4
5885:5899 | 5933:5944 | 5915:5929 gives -0.3 Angstrom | 10.2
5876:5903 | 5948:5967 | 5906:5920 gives -0.3 Angstrom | 10.2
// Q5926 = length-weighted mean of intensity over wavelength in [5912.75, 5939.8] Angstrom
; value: 10.4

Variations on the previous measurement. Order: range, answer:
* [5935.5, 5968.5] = 10.4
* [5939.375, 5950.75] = 10.6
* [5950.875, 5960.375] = 10.4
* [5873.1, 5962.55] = 10.4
